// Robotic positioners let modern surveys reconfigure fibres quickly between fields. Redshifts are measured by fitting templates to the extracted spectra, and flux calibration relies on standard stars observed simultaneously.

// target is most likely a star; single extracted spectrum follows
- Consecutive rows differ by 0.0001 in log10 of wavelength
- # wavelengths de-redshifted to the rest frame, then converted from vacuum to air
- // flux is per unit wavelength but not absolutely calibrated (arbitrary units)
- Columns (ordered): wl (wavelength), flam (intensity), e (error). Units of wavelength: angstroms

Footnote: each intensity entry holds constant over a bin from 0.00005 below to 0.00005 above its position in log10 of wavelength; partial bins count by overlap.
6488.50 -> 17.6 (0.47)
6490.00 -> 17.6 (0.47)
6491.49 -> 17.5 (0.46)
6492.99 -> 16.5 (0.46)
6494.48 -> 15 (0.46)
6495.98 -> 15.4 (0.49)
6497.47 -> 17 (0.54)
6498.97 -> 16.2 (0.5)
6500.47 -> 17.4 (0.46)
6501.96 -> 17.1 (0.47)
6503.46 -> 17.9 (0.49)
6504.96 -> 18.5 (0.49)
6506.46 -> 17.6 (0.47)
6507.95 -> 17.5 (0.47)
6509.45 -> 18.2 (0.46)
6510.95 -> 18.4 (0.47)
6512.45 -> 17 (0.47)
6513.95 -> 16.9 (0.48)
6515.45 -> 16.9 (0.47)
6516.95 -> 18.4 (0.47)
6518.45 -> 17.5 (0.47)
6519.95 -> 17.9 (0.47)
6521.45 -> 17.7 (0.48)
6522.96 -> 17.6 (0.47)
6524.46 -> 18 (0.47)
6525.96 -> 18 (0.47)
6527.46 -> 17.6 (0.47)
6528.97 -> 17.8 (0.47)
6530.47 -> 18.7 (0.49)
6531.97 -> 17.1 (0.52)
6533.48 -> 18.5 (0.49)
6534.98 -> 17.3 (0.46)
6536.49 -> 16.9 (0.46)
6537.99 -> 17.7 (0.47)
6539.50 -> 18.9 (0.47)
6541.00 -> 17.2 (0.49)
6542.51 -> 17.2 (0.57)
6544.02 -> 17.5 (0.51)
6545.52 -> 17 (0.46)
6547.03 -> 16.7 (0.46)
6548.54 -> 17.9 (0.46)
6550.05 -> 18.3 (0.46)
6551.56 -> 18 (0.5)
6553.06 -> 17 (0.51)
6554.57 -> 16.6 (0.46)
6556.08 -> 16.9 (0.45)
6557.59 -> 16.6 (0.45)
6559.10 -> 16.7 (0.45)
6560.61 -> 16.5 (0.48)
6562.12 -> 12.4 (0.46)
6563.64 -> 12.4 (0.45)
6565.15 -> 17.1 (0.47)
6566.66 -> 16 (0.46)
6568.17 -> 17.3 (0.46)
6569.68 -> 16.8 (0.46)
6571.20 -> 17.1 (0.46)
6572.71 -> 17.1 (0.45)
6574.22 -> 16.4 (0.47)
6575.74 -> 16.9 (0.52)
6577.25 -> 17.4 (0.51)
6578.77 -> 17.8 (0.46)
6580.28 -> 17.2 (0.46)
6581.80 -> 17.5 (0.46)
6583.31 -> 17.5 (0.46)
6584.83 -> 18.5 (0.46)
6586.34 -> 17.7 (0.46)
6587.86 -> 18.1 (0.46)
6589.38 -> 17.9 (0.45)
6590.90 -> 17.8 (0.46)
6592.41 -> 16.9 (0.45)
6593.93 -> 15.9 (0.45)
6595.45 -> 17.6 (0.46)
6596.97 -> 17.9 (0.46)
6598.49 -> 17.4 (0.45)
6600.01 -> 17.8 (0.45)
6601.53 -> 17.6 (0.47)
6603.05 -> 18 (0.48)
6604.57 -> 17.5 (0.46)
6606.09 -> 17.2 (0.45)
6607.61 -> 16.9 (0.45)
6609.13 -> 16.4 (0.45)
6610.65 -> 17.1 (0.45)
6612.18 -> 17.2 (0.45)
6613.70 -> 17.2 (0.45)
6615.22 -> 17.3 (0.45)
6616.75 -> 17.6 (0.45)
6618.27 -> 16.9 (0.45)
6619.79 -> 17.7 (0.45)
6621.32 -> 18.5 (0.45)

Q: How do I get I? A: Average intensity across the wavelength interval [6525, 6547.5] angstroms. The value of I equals 17.6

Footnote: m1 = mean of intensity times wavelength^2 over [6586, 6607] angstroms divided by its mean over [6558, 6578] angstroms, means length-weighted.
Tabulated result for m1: 1.09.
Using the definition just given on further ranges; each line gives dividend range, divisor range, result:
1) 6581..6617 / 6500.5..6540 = 1.01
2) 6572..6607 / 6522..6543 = 1.00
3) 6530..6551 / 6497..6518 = 1.02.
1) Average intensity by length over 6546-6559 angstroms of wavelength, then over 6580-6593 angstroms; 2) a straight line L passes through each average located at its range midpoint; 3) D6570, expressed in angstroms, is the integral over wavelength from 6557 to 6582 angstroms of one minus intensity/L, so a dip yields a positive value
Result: 1.5 angstroms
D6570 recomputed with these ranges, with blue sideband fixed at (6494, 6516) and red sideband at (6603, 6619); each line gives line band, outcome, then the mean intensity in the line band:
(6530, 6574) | 0.62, 16.9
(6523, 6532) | -0.39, 17.9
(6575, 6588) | -0.32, 17.6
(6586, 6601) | -0.28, 17.5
